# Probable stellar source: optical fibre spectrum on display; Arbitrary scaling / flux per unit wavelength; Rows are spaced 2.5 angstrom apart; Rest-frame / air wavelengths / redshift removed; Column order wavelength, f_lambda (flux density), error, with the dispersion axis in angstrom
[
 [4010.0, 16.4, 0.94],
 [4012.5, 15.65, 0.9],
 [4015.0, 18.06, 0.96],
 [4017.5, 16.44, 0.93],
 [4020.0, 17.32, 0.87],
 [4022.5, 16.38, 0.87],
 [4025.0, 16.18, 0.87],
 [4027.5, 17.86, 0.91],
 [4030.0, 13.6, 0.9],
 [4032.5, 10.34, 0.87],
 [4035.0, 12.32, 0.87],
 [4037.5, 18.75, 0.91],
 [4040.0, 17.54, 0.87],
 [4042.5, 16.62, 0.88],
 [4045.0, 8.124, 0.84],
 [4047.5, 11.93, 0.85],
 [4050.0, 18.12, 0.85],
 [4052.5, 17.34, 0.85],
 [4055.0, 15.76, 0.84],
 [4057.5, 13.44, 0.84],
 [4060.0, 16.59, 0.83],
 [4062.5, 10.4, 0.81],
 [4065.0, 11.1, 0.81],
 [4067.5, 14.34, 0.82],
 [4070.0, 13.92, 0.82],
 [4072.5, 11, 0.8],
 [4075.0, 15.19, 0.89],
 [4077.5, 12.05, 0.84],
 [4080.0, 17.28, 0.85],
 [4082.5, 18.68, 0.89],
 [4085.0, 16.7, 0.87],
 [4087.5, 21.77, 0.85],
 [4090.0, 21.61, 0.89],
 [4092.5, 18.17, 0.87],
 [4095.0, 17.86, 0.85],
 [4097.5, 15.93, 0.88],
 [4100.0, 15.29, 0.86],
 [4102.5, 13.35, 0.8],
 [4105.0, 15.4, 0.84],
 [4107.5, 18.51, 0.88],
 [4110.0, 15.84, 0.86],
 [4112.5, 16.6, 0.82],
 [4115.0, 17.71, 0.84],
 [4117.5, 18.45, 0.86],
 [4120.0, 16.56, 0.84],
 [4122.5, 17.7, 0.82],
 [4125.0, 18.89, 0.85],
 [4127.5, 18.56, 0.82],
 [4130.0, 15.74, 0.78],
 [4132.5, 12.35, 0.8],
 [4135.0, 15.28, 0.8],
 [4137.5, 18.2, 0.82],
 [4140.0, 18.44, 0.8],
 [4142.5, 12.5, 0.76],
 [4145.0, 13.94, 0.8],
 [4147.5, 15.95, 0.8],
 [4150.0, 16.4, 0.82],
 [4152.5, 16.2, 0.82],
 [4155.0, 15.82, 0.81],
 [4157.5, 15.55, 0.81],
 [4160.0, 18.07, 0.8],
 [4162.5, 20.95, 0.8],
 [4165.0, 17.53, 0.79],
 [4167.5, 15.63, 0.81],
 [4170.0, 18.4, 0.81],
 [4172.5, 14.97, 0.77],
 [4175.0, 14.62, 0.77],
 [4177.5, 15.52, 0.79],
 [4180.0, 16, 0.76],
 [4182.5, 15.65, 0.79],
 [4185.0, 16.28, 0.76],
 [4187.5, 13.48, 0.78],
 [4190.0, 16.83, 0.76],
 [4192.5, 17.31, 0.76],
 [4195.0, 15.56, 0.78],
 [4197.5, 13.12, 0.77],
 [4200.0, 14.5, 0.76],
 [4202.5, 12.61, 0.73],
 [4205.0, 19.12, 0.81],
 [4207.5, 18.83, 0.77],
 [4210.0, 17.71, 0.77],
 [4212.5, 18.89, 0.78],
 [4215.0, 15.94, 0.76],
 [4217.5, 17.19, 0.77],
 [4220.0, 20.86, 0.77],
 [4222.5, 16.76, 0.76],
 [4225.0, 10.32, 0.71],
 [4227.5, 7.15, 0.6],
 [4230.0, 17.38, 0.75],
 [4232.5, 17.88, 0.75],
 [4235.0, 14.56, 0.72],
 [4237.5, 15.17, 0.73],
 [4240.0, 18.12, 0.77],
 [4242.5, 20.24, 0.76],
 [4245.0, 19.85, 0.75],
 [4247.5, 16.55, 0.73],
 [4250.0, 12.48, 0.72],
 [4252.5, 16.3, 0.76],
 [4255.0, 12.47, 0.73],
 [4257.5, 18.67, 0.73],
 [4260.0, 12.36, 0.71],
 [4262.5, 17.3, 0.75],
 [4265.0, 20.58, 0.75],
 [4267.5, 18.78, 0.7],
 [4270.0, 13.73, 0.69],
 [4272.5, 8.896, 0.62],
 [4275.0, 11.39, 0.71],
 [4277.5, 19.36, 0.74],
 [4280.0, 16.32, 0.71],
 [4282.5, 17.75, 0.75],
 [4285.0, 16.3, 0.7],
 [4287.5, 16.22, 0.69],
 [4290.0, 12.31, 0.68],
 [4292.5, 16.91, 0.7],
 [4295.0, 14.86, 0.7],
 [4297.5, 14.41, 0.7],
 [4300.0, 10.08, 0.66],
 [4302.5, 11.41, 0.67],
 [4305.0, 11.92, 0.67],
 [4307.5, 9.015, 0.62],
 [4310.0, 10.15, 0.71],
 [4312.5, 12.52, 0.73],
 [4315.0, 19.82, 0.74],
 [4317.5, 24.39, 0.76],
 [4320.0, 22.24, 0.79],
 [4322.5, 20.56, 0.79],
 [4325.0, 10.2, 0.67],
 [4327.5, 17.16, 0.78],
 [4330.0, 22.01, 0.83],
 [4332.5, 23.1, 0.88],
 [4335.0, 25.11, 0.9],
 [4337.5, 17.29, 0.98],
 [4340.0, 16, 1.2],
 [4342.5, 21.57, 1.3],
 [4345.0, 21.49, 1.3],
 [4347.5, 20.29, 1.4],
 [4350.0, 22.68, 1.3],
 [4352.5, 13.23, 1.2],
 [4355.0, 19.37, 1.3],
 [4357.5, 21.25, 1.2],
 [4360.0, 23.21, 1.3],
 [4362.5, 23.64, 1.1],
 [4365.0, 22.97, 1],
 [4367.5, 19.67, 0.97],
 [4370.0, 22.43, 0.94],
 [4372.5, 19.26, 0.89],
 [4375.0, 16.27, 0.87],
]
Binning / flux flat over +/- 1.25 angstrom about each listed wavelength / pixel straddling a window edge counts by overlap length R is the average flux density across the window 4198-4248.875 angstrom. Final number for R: 16.4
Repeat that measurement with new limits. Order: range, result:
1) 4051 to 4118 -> 15.9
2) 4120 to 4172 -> 16.6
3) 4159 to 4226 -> 16.4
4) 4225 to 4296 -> 15.6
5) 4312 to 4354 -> 19.5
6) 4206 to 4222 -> 18.2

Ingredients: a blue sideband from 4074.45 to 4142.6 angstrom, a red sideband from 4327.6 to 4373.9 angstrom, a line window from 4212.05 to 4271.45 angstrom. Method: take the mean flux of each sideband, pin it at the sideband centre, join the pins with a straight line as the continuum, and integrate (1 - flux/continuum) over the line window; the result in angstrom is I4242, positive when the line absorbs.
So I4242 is 8.8 angstrom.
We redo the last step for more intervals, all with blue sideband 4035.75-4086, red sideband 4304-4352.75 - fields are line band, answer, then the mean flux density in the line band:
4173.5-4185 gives 0.51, 15.5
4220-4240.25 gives 2.42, 14.9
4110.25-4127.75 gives -2.45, 17.6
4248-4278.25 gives 3.78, 15.2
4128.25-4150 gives 0.39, 15.4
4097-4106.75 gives 0.09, 15.1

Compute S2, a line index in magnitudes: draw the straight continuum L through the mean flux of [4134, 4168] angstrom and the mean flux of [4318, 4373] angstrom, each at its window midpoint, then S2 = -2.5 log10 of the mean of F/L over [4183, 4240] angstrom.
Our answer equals 0.118 mag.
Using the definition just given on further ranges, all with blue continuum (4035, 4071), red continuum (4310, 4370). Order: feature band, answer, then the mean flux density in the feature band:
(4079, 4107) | -0.15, 17.5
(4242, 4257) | 0.12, 16.2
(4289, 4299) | 0.29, 14.6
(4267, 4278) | 0.32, 13.8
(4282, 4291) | 0.21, 15.6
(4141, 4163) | 0.02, 16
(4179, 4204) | 0.13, 15.2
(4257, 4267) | 0.07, 17.2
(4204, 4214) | -0.07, 18.6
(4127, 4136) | 0.05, 15.2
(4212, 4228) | 0.14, 15.5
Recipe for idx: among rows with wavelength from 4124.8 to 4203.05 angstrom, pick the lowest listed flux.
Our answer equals 12.35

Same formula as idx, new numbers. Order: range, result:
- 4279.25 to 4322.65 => 9.015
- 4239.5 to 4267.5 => 12.36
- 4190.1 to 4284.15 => 7.15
